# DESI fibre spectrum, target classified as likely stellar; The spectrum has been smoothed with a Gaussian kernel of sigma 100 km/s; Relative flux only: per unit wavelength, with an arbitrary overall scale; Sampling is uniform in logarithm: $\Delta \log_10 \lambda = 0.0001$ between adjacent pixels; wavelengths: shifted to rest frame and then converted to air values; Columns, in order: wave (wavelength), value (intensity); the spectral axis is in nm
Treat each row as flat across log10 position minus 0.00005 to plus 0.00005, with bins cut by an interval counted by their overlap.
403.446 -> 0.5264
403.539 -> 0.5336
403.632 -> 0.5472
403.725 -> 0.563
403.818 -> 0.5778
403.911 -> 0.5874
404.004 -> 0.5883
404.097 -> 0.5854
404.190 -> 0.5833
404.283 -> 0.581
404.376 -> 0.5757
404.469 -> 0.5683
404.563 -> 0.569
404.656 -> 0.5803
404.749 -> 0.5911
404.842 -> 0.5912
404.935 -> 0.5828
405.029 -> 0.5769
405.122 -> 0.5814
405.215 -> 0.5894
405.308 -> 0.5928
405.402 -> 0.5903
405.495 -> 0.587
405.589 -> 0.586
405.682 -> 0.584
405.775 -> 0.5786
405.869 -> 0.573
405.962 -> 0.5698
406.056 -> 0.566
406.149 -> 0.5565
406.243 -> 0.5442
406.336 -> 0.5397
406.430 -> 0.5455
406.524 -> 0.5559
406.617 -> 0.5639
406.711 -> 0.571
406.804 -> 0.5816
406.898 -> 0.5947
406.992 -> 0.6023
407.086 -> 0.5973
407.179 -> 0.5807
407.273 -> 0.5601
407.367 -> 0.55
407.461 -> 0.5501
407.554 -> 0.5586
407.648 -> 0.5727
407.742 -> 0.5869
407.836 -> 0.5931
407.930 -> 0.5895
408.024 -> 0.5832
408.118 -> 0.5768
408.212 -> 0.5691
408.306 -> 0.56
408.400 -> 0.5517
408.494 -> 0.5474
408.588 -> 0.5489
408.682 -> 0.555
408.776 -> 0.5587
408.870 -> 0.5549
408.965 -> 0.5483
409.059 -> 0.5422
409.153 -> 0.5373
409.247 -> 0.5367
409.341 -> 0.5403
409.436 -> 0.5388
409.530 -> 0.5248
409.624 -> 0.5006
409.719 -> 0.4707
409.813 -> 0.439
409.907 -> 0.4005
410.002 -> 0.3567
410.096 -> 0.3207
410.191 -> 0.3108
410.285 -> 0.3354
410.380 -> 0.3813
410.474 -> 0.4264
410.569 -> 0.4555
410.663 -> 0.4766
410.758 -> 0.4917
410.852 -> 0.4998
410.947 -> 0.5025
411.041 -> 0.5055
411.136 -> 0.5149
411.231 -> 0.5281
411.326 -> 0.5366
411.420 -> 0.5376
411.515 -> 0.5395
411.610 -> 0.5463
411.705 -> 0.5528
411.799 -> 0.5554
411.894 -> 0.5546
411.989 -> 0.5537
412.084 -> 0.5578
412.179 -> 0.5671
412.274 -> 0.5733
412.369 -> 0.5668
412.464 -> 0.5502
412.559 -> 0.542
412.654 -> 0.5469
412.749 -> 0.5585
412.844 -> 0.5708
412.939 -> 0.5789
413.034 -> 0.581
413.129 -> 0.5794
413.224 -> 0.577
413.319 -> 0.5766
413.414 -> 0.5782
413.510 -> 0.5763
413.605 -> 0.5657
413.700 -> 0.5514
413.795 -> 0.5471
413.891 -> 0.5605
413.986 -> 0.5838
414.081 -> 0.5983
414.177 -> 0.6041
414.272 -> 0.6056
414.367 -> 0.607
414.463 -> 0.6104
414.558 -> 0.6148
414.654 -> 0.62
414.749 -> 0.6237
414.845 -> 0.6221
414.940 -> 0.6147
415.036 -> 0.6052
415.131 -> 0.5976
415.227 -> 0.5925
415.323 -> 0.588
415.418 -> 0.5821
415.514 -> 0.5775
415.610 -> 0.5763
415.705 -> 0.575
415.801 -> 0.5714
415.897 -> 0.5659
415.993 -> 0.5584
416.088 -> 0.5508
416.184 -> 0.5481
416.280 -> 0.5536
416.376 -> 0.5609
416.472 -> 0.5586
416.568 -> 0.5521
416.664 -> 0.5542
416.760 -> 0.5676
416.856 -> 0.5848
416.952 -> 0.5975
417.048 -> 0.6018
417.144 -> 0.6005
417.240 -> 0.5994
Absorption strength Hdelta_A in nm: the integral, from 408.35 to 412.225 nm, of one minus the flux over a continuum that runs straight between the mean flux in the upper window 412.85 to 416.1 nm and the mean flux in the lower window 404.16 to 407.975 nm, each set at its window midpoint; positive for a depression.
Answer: 0.54 nm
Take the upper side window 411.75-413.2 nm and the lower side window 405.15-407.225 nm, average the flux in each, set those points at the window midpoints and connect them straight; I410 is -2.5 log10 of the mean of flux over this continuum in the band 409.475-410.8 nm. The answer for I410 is 0.32 mag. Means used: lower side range 0.575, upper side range 0.563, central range 0.421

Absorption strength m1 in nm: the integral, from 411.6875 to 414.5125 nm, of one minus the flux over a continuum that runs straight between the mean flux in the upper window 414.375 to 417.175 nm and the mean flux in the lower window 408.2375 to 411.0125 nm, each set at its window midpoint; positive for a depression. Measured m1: -0.16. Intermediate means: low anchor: 0.484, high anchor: 0.584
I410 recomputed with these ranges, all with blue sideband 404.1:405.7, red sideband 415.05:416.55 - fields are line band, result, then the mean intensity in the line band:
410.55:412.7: 0.081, 0.534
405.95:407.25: 0.023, 0.569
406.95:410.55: 0.124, 0.516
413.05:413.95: 0.009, 0.569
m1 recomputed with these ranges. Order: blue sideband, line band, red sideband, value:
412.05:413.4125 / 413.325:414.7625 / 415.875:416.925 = -0.06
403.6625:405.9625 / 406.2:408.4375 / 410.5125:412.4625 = -0.03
